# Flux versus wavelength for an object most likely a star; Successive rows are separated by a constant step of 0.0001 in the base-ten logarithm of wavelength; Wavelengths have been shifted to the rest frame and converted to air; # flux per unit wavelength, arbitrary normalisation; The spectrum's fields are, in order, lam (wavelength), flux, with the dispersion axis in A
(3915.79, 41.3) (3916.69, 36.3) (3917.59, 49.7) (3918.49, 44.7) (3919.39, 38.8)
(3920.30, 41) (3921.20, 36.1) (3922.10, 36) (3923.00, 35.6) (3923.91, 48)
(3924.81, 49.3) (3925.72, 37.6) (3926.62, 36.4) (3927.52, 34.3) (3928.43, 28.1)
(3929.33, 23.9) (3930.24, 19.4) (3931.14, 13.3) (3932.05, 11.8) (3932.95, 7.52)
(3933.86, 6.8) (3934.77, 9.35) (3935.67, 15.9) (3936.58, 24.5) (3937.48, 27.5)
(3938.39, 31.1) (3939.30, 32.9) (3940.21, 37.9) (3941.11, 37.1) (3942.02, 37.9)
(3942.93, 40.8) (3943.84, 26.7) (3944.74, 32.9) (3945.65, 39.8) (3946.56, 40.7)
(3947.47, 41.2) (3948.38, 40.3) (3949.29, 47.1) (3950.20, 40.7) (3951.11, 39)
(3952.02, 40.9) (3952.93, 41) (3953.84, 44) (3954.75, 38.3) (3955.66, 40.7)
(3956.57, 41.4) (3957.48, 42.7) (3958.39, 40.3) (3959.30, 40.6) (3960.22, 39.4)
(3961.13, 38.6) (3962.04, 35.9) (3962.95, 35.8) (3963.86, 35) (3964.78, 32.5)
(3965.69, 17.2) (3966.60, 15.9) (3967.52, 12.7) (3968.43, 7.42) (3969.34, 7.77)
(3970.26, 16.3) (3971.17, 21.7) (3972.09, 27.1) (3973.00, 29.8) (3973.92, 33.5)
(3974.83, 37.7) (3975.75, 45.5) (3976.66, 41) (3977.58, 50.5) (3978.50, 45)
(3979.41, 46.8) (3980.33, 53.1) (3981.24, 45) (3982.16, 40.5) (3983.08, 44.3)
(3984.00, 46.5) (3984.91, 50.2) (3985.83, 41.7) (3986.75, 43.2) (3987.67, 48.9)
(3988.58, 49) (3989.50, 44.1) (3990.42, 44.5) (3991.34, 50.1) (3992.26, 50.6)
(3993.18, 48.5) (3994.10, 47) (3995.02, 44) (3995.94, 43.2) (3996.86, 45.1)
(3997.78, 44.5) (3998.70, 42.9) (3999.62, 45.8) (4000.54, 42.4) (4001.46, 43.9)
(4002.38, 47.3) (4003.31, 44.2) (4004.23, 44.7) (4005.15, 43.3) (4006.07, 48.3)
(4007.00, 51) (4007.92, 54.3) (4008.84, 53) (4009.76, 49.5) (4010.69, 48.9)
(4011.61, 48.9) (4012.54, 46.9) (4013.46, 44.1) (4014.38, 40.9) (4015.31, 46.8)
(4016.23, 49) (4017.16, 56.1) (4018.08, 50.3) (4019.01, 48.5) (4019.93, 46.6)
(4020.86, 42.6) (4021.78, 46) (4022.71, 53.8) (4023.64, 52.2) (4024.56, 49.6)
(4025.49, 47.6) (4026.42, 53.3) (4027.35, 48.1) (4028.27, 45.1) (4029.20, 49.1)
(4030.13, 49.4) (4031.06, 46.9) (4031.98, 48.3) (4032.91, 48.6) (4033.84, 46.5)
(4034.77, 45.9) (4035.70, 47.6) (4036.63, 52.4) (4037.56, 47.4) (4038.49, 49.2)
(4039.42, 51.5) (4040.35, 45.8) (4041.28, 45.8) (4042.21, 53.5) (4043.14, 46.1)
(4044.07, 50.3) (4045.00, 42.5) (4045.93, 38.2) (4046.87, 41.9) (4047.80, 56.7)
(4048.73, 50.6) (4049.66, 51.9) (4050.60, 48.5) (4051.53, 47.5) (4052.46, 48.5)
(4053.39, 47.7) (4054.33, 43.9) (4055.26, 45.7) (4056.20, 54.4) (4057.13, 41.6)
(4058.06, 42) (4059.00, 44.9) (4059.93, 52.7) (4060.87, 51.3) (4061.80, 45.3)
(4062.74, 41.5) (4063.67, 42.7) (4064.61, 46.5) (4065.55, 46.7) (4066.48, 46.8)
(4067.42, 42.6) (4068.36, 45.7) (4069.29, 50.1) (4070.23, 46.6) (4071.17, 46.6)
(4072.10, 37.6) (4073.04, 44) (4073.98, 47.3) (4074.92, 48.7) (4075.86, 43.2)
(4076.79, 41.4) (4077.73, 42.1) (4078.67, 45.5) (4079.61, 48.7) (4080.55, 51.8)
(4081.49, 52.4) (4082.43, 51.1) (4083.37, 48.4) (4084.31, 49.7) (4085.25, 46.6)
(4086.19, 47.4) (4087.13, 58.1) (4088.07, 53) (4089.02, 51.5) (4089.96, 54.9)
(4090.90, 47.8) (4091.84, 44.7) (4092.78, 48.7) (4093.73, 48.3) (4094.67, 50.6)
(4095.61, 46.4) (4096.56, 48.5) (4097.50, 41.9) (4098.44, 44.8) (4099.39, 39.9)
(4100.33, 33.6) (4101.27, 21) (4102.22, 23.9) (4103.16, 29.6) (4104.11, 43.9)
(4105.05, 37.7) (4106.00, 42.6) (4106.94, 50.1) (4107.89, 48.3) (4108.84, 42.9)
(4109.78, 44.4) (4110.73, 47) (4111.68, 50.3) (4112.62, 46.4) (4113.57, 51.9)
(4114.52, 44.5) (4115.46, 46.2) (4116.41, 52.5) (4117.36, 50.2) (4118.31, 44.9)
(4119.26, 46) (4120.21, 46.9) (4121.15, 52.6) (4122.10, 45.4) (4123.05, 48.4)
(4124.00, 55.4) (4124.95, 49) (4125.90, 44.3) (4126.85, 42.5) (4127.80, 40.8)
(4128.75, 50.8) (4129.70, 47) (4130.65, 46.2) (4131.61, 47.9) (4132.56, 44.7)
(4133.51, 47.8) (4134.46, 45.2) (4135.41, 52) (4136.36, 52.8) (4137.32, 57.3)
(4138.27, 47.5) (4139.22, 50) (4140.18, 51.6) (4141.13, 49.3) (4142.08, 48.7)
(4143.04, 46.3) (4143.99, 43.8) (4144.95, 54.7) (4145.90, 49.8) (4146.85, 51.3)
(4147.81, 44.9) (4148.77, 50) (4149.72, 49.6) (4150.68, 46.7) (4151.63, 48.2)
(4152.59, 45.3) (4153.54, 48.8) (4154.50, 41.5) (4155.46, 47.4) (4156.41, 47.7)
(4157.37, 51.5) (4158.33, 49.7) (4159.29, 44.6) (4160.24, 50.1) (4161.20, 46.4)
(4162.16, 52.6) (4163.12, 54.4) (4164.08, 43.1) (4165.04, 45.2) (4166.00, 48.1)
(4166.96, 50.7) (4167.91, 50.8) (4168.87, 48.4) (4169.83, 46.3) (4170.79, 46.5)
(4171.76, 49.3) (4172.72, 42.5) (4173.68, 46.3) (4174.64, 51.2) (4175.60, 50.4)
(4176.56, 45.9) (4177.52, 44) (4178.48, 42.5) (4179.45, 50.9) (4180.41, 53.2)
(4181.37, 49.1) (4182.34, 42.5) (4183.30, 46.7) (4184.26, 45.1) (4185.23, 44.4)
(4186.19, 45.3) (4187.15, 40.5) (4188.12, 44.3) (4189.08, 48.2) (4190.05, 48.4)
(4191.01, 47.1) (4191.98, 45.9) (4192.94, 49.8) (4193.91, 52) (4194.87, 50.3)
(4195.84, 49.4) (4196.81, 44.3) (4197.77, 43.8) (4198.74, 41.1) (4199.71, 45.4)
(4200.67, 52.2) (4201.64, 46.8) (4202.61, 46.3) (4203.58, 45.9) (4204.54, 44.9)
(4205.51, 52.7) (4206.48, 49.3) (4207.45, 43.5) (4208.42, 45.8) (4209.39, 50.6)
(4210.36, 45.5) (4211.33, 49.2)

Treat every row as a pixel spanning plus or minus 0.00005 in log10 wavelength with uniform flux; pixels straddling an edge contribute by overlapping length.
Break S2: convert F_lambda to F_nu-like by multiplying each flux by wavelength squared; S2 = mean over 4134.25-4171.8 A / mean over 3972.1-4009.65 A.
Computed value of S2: 1.2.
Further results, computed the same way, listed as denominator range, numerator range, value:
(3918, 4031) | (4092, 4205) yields 1.29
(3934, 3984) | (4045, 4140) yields 1.44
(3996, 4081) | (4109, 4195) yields 1.07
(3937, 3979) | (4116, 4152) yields 1.53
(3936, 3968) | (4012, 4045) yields 1.41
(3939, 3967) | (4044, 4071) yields 1.32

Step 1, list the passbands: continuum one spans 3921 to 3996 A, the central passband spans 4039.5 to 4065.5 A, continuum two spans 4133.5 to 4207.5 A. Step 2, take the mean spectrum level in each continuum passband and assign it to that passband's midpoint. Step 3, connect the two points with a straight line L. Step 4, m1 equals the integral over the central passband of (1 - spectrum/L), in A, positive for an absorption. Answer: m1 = -3.87 A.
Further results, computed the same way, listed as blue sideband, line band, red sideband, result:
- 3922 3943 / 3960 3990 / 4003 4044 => 1.7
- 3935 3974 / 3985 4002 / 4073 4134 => -4.5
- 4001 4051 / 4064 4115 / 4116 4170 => 3.0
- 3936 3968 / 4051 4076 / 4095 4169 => -2.1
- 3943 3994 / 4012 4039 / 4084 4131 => -4.6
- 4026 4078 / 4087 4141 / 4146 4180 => 1.3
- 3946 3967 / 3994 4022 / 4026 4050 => -1.5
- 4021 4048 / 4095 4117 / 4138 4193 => 2.4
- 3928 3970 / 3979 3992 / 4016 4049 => -2.7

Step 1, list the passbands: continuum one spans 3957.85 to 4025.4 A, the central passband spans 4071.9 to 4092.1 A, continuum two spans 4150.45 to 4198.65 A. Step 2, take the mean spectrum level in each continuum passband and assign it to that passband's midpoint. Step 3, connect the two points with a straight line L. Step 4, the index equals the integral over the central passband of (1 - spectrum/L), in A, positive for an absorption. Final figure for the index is -1.6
